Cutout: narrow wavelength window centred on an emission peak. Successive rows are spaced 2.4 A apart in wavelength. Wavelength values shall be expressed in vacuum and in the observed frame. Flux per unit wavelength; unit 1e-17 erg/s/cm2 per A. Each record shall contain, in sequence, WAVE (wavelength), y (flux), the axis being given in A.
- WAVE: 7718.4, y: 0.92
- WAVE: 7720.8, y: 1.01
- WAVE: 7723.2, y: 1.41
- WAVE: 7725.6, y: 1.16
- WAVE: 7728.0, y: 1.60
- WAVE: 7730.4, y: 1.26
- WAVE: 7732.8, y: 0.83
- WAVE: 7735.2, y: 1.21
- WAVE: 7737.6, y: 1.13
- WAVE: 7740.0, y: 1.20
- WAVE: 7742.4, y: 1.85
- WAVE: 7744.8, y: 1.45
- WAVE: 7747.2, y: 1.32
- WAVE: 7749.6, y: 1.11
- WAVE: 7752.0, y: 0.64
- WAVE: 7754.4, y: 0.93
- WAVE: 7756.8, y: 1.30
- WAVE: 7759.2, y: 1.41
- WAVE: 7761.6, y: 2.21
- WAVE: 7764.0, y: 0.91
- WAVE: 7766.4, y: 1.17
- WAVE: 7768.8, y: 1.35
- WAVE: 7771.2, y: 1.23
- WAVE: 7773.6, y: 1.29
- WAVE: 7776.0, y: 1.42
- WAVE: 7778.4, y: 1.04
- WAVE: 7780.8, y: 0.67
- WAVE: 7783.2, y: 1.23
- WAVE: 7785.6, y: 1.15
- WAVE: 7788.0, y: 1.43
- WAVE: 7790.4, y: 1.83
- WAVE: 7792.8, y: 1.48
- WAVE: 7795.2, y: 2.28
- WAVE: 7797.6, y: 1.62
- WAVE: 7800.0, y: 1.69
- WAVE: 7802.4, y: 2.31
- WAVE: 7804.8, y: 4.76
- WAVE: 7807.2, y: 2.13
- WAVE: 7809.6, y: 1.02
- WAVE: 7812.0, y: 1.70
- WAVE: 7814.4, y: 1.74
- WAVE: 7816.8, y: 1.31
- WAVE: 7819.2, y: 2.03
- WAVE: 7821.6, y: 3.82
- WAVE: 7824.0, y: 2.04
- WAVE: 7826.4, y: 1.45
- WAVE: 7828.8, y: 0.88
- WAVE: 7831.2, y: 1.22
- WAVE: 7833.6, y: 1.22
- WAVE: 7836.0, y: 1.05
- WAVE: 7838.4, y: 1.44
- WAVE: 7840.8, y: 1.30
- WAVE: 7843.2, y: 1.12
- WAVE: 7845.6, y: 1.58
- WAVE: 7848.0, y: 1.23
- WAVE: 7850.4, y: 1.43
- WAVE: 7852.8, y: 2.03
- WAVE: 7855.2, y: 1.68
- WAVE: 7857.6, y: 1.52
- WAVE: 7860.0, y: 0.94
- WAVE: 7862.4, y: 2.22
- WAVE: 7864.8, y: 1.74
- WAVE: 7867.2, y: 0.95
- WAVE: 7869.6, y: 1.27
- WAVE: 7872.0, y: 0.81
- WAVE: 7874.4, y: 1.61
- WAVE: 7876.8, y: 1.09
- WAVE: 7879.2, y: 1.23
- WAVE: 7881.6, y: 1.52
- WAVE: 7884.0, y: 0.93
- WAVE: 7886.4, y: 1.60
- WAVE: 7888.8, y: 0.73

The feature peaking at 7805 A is [S II] 6716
